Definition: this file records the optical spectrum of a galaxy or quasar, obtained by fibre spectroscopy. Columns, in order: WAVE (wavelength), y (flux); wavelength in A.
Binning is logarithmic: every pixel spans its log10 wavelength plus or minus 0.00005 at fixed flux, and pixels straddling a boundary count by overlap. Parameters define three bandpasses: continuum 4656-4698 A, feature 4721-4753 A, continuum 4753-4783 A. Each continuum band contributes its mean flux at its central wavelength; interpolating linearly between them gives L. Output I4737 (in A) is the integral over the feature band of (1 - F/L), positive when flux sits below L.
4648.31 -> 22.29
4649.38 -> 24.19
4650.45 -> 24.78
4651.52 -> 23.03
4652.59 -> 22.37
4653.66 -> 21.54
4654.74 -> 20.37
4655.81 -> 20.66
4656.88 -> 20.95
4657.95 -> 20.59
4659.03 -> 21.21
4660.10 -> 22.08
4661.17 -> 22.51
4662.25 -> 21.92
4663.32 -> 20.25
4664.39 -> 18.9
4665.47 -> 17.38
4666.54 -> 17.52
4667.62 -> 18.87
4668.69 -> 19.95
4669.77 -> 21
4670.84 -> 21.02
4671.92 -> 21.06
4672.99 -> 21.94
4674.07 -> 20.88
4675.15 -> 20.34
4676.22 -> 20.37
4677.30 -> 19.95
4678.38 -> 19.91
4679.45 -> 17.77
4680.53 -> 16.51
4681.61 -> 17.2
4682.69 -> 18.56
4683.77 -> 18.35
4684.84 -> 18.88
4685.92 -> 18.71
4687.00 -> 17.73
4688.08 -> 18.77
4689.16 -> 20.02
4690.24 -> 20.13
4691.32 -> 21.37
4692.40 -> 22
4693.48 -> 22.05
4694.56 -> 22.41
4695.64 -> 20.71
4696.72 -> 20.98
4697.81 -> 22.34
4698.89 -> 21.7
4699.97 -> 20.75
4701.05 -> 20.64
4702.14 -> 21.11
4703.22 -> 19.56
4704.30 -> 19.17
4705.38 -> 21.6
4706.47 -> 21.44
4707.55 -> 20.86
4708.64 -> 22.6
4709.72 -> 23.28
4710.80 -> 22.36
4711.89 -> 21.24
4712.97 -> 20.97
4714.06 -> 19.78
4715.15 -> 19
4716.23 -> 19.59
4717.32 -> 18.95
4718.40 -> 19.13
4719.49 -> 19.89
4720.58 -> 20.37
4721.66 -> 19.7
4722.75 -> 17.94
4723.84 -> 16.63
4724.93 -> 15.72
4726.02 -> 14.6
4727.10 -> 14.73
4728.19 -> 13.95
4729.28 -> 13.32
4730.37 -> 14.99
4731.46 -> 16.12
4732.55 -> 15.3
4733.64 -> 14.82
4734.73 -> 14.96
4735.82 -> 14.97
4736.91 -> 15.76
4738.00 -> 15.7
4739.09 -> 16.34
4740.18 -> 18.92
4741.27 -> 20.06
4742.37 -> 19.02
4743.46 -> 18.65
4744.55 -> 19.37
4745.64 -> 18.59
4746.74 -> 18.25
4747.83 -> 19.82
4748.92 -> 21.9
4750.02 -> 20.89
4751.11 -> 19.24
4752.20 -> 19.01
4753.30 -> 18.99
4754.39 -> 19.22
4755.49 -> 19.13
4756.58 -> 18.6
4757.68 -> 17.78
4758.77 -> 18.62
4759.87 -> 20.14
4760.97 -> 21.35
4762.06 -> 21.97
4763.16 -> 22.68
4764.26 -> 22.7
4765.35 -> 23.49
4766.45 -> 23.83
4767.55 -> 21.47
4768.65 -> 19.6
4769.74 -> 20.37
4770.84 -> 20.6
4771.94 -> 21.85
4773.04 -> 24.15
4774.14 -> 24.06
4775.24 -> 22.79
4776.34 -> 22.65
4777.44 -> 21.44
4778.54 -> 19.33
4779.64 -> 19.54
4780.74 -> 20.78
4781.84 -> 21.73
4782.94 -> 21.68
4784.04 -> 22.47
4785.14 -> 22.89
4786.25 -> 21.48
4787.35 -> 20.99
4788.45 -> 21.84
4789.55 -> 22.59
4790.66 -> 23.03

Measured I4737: 5.41 A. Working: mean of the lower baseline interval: 20.1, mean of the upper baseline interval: 21.1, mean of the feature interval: 17.2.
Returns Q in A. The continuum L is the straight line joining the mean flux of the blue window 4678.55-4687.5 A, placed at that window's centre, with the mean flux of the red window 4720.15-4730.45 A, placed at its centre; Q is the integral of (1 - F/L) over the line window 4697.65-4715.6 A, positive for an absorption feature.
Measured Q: -4.3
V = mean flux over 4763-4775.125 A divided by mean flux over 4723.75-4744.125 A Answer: 1.4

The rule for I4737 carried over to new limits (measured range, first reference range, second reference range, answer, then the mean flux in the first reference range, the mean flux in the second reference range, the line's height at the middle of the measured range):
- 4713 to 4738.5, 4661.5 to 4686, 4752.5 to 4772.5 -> 4.18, 19.5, 20.7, 20.2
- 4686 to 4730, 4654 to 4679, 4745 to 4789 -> 2.00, 20.4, 20.9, 20.6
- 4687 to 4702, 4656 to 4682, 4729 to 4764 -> -1.14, 20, 18.3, 19.5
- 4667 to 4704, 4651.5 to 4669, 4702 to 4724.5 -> 0.51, 20.5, 20.2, 20.4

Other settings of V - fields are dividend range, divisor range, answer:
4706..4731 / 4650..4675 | 0.90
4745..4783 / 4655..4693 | 1.05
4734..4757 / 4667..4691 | 0.95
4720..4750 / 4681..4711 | 0.83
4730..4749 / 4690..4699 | 0.80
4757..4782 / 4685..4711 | 1.03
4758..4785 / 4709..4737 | 1.22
